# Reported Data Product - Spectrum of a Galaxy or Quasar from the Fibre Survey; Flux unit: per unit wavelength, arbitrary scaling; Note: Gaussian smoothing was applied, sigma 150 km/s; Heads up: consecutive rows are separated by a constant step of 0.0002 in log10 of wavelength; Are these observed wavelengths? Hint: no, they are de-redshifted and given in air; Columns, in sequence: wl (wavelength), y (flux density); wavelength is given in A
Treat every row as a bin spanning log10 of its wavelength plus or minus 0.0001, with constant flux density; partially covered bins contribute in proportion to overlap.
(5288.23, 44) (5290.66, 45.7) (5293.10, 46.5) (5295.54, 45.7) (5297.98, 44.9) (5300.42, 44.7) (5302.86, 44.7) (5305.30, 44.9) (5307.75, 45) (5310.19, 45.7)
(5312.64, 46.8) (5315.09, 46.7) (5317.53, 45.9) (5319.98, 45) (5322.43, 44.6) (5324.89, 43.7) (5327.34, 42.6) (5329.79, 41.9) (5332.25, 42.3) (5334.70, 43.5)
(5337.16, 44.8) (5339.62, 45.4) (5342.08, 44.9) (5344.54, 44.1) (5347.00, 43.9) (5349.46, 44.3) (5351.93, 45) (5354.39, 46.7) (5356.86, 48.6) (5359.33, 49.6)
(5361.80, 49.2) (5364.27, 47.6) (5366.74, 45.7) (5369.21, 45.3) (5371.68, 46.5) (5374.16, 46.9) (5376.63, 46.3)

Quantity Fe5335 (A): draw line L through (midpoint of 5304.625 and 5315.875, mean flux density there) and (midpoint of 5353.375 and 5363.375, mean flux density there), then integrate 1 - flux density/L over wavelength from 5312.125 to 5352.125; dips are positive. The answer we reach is 2.2 A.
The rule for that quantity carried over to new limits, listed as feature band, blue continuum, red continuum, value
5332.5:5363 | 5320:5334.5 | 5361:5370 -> -0.33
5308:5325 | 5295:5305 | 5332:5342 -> -0.35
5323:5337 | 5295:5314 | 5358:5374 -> 0.93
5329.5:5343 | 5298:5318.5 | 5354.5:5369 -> 0.81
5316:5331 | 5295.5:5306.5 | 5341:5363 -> 0.49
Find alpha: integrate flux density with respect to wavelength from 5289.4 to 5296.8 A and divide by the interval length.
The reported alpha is 45.9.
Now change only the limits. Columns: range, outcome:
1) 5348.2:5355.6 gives 45.3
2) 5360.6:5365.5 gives 48.4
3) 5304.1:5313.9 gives 45.6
